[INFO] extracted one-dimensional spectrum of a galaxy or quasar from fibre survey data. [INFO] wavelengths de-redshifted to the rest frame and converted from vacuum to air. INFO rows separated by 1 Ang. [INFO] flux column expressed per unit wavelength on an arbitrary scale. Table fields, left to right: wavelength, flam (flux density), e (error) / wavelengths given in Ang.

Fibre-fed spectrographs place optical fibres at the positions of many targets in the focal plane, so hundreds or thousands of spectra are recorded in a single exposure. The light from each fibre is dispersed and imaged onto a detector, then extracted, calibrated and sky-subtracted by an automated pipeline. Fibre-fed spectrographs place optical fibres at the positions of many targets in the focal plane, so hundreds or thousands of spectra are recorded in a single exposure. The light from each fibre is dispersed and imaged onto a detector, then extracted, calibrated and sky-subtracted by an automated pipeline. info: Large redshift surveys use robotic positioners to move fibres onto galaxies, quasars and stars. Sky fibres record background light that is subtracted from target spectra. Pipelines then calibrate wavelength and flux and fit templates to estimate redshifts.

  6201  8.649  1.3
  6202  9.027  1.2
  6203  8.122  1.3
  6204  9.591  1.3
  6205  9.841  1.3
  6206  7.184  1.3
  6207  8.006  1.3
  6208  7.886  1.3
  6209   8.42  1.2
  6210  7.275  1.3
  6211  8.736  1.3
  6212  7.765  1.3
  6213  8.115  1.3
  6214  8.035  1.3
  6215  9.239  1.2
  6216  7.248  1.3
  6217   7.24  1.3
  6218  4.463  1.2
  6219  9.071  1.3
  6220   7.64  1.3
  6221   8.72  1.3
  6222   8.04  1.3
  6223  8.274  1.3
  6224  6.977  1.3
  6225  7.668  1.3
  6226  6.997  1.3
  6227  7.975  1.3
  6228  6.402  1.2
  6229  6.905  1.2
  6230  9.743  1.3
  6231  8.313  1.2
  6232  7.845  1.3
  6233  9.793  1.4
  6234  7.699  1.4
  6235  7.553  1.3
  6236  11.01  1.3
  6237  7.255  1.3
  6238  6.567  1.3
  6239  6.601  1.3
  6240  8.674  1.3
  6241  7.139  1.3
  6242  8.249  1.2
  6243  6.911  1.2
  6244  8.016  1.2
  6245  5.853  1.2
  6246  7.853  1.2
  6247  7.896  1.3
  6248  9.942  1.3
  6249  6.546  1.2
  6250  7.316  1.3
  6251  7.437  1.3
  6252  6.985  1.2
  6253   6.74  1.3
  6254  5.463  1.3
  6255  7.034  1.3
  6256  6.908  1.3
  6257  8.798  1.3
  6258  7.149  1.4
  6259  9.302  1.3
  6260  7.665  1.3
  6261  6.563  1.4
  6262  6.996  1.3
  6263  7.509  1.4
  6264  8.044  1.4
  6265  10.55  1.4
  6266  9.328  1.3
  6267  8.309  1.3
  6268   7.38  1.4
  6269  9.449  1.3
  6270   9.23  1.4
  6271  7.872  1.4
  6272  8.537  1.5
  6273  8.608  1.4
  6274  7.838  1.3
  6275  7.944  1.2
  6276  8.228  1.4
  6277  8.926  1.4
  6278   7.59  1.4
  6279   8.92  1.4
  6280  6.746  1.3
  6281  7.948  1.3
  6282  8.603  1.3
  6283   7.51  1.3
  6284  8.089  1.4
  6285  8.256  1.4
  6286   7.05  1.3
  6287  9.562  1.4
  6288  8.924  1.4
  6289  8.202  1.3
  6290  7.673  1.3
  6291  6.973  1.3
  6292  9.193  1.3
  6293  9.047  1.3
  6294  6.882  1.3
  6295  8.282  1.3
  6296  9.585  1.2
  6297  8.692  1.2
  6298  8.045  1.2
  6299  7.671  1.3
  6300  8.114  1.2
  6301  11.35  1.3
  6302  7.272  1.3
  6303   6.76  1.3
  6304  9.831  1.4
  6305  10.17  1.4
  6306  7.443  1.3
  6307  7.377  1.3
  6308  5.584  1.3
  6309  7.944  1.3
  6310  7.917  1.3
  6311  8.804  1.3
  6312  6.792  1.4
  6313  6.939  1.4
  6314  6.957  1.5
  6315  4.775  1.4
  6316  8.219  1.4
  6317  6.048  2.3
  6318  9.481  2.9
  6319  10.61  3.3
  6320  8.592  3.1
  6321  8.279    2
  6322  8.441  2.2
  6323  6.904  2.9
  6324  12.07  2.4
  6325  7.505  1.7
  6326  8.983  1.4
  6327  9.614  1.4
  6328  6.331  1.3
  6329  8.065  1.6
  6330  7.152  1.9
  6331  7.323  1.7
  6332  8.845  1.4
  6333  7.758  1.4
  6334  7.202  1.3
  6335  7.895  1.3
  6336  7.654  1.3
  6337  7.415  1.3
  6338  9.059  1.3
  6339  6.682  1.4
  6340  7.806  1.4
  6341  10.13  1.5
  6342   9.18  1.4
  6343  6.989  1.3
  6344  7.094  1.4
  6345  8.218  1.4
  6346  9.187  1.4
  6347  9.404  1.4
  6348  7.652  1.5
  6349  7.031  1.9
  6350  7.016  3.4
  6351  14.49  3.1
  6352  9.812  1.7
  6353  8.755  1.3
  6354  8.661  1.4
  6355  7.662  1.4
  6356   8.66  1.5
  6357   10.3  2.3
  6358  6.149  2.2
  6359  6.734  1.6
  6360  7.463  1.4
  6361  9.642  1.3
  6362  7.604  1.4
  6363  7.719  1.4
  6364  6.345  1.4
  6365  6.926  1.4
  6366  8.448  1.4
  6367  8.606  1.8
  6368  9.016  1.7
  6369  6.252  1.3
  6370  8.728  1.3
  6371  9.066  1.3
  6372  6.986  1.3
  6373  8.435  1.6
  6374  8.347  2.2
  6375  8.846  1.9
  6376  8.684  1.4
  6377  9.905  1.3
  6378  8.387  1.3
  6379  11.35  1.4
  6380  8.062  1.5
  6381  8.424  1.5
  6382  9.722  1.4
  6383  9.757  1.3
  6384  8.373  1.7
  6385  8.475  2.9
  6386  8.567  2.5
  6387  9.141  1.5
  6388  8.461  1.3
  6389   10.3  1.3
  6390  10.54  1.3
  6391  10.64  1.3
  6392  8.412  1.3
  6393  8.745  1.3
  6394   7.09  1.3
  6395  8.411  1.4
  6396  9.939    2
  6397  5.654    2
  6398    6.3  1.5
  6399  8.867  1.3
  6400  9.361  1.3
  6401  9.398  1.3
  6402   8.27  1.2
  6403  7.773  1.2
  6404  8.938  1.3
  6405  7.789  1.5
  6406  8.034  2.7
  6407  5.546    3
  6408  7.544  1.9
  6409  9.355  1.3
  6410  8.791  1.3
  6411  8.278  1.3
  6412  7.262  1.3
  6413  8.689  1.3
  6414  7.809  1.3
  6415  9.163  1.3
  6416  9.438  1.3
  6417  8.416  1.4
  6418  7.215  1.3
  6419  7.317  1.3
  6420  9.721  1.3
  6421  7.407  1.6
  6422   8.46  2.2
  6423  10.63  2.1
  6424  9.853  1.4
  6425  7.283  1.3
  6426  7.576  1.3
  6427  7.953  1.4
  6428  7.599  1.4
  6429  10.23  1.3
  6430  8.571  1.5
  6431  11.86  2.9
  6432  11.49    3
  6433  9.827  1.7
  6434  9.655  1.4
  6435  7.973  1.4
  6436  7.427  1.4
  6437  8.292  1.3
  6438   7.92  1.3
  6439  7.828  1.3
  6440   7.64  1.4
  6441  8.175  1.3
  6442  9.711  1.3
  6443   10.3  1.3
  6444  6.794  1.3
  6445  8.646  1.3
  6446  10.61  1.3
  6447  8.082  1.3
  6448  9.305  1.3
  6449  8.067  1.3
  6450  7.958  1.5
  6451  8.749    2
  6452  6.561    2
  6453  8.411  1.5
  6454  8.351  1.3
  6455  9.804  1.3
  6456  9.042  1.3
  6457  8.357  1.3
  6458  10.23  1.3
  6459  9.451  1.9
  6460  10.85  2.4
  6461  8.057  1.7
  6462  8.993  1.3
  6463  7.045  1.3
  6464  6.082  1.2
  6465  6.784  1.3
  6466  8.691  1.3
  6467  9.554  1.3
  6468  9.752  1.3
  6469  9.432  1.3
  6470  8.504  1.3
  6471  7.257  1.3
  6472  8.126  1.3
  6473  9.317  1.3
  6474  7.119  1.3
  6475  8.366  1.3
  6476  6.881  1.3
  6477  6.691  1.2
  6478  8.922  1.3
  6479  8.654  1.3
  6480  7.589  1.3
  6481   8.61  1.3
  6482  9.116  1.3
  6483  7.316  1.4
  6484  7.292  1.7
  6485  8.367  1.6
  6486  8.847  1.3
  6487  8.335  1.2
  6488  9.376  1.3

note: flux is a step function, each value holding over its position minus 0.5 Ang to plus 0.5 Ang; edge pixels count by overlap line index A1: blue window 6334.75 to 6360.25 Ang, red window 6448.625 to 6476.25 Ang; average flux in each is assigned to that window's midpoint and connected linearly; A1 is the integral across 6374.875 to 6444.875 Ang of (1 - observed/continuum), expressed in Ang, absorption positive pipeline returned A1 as -2.1 Ang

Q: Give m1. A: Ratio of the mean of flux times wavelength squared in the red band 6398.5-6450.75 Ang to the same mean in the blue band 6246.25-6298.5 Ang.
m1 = 1.1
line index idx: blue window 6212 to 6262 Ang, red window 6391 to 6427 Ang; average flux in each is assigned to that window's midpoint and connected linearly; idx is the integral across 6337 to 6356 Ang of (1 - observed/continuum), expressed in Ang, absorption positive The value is -1.22 Ang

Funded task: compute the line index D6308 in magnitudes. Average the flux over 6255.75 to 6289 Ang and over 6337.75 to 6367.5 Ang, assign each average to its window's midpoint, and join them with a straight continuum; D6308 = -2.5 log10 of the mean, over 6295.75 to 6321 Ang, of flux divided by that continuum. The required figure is 0.029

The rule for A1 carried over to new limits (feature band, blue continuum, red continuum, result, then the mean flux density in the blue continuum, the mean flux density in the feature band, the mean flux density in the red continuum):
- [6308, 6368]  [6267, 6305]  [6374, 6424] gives 2.4 Ang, 8.32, 8.12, 8.62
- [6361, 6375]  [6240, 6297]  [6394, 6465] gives 0.5 Ang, 7.97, 7.98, 8.5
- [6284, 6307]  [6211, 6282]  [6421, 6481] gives -1.0 Ang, 7.86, 8.38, 8.59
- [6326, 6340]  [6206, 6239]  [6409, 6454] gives 0.8 Ang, 7.87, 7.81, 8.62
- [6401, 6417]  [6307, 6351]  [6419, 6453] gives 0.6 Ang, 8.01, 8.22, 8.71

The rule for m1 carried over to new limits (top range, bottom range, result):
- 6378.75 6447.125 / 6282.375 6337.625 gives 1.11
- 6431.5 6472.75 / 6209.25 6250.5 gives 1.19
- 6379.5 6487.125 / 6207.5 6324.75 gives 1.13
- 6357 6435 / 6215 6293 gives 1.13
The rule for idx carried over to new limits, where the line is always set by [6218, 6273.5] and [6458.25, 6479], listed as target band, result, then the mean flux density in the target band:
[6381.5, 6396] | -1.6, 9.08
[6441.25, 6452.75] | -0.4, 8.6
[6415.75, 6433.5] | -1.5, 8.93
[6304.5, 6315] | 0.7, 7.46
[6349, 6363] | -0.9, 8.59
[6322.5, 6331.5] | -0.2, 8.22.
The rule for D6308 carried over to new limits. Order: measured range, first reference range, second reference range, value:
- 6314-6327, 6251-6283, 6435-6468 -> -0.03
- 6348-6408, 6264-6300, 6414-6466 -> 0.01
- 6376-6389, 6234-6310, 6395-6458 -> -0.09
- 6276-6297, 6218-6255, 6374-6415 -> -0.03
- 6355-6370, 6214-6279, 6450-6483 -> 0.04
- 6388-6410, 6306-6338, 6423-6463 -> 0.00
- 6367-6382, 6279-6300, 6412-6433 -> -0.01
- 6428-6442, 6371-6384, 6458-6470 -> -0.03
